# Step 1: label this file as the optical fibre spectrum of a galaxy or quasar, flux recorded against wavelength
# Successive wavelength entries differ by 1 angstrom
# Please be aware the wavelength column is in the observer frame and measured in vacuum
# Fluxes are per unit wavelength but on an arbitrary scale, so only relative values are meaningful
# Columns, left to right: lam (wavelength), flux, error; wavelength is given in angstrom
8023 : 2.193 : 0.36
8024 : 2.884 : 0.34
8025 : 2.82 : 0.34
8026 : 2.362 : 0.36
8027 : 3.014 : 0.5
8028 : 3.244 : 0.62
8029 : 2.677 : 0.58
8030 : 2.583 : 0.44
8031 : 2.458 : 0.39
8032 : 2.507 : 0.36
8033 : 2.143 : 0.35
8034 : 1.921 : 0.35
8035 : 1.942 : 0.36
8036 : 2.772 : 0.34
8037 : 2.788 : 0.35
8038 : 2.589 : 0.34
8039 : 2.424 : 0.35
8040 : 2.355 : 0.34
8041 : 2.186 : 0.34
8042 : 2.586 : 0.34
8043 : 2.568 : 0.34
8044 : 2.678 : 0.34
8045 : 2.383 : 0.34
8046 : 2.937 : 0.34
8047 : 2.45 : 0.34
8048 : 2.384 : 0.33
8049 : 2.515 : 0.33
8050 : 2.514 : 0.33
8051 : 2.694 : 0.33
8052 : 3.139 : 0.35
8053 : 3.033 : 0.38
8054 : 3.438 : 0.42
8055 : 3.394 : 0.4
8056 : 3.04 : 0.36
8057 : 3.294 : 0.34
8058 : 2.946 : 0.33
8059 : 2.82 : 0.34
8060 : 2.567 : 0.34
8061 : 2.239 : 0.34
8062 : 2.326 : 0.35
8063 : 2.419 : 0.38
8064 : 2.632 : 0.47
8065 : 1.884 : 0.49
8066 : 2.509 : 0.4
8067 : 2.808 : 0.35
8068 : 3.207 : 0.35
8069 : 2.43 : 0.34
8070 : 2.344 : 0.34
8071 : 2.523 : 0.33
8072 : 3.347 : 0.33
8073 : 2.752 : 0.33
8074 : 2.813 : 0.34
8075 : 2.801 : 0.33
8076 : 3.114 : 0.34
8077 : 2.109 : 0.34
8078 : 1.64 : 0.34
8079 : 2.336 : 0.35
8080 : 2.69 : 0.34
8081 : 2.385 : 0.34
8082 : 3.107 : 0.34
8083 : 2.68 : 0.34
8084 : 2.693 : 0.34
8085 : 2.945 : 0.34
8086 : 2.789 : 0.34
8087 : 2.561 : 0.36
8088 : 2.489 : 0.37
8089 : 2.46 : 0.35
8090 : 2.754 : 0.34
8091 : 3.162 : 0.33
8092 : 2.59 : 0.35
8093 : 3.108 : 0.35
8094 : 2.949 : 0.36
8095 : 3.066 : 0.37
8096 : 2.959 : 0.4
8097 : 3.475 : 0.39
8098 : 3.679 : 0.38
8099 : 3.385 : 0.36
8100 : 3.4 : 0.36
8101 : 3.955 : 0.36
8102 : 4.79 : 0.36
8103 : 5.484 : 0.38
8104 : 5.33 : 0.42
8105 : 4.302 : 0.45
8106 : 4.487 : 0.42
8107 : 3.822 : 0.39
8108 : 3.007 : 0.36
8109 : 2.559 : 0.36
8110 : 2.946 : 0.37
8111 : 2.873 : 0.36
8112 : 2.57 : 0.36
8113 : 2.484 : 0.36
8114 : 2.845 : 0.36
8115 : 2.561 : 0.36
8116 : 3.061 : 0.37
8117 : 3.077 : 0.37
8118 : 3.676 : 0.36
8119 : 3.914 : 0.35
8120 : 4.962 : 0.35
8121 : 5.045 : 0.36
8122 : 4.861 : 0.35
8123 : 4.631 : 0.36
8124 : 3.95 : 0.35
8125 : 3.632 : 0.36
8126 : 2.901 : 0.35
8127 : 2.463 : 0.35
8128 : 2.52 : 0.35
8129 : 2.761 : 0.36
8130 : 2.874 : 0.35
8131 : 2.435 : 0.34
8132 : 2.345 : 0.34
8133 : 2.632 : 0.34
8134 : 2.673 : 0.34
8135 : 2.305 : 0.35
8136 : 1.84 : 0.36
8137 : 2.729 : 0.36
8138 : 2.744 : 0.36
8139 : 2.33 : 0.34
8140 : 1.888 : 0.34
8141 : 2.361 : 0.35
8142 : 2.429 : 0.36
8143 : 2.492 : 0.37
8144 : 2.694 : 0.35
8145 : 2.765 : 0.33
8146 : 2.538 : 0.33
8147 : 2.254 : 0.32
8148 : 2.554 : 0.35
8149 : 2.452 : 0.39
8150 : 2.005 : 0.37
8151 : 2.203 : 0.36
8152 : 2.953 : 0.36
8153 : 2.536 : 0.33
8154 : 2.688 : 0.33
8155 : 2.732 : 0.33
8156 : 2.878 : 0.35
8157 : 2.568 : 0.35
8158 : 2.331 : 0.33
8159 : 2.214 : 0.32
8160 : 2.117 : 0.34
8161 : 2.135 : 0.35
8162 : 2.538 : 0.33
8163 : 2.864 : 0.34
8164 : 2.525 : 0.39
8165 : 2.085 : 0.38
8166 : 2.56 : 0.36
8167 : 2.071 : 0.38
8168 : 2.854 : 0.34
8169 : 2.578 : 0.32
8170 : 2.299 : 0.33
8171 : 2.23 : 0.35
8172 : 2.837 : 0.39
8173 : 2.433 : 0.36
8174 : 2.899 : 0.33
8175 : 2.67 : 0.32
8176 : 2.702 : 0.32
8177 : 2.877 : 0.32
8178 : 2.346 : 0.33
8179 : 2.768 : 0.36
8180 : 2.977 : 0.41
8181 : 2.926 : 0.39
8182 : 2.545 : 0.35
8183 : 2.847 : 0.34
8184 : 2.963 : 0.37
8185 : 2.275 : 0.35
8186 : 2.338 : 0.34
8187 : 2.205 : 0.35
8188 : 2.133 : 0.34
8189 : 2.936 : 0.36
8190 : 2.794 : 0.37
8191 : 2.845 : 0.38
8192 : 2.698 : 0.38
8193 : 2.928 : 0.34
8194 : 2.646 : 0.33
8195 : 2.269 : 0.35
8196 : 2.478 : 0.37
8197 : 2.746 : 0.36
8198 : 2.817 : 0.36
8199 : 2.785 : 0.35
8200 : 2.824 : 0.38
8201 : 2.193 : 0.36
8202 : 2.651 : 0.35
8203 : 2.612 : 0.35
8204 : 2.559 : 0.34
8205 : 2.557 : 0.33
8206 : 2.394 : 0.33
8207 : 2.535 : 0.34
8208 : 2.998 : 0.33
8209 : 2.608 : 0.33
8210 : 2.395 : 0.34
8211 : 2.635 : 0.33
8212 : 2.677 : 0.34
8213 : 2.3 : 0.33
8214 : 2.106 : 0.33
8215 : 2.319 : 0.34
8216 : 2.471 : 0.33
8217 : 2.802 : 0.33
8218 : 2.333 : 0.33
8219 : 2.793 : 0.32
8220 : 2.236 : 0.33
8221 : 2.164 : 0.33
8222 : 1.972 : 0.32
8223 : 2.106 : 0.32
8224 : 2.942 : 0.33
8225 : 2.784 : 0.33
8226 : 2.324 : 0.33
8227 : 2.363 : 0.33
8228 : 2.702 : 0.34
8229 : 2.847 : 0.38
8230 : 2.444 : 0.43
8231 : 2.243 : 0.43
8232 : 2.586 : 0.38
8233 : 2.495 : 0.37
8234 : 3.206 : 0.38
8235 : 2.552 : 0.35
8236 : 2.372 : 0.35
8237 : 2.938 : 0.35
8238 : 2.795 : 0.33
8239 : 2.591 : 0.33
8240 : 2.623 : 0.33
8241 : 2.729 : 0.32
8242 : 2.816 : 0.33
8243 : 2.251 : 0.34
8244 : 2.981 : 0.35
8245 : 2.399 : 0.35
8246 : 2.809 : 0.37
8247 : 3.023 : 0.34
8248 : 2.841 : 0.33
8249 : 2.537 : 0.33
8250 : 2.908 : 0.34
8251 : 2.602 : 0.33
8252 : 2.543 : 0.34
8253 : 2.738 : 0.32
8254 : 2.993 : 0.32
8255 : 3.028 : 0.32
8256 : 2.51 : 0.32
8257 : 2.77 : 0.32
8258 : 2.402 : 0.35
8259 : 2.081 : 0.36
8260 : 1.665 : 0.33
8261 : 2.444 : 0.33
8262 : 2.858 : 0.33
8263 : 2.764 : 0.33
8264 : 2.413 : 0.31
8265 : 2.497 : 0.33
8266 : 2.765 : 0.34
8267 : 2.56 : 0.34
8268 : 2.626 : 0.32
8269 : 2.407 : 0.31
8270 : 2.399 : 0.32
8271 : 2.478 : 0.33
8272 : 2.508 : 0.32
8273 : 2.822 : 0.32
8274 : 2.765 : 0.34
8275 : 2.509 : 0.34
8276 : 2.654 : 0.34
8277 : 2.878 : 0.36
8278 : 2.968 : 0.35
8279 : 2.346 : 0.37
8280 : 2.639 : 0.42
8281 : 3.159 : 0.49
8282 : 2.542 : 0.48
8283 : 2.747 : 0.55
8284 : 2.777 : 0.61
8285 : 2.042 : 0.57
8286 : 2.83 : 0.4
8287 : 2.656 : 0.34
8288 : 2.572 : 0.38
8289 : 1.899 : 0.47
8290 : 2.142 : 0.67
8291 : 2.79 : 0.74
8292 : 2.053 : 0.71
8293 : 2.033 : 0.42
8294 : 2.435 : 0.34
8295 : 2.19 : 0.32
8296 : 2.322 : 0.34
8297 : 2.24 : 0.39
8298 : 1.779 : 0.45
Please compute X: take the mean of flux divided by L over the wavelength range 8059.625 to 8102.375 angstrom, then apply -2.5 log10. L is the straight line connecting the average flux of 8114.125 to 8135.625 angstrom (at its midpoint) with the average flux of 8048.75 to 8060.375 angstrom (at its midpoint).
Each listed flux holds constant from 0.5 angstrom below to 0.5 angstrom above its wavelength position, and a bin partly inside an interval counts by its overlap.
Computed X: 0.10 mag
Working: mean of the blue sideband 2.96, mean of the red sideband 3.28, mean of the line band 2.81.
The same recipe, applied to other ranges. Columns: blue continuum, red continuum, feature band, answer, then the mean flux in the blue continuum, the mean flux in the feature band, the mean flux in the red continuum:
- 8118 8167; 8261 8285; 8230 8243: 0.02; 2.77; 2.64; 2.64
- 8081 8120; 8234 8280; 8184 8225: 0.13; 3.27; 2.54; 2.63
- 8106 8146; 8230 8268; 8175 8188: 0.08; 3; 2.63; 2.63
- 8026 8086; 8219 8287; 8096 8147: -0.22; 2.64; 3.22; 2.6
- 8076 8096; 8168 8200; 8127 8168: 0.08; 2.68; 2.47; 2.64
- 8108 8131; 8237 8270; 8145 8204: 0.18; 3.3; 2.57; 2.63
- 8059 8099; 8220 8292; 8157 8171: 0.11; 2.71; 2.4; 2.59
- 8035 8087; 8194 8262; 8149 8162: 0.07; 2.66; 2.45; 2.57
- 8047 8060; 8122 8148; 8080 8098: -0.01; 2.9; 2.85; 2.73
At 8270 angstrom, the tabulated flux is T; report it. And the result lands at 2.399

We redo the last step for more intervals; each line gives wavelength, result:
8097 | 3.475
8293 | 2.033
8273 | 2.822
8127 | 2.463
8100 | 3.4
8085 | 2.945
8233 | 2.495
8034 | 1.921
